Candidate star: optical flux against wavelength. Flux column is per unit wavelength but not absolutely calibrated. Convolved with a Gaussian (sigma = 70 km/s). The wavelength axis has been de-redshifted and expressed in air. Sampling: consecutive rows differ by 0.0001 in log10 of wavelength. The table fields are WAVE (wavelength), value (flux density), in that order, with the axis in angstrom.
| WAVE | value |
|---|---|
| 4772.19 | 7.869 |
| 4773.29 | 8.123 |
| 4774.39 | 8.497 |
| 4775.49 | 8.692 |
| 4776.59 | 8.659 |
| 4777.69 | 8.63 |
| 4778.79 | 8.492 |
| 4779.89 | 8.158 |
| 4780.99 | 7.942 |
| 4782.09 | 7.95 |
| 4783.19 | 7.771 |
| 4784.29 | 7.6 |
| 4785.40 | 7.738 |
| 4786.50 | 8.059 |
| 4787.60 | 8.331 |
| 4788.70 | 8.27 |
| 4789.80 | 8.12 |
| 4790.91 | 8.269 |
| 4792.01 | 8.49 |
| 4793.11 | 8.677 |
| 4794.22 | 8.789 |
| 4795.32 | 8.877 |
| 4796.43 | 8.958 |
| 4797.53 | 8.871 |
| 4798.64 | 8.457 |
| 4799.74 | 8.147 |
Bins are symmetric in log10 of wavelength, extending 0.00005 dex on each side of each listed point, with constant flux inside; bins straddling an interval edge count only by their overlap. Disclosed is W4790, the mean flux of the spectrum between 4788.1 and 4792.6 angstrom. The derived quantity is 8.3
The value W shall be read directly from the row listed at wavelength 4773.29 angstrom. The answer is 8.123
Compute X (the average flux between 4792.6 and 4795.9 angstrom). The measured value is 8.76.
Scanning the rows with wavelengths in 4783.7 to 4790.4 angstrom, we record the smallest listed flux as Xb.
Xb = 7.6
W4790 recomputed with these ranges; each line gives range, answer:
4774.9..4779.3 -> 8.62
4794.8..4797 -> 8.91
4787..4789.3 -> 8.32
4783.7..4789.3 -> 8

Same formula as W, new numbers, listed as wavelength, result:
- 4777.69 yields 8.63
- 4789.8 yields 8.12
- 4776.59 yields 8.659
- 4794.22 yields 8.789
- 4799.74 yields 8.147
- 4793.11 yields 8.677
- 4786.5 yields 8.059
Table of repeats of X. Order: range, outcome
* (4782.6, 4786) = 7.7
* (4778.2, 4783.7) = 8.07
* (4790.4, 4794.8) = 8.57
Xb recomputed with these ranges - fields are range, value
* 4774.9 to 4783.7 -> 7.771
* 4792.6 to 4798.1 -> 8.677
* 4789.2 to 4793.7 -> 8.12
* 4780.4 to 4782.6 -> 7.942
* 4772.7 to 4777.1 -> 8.123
